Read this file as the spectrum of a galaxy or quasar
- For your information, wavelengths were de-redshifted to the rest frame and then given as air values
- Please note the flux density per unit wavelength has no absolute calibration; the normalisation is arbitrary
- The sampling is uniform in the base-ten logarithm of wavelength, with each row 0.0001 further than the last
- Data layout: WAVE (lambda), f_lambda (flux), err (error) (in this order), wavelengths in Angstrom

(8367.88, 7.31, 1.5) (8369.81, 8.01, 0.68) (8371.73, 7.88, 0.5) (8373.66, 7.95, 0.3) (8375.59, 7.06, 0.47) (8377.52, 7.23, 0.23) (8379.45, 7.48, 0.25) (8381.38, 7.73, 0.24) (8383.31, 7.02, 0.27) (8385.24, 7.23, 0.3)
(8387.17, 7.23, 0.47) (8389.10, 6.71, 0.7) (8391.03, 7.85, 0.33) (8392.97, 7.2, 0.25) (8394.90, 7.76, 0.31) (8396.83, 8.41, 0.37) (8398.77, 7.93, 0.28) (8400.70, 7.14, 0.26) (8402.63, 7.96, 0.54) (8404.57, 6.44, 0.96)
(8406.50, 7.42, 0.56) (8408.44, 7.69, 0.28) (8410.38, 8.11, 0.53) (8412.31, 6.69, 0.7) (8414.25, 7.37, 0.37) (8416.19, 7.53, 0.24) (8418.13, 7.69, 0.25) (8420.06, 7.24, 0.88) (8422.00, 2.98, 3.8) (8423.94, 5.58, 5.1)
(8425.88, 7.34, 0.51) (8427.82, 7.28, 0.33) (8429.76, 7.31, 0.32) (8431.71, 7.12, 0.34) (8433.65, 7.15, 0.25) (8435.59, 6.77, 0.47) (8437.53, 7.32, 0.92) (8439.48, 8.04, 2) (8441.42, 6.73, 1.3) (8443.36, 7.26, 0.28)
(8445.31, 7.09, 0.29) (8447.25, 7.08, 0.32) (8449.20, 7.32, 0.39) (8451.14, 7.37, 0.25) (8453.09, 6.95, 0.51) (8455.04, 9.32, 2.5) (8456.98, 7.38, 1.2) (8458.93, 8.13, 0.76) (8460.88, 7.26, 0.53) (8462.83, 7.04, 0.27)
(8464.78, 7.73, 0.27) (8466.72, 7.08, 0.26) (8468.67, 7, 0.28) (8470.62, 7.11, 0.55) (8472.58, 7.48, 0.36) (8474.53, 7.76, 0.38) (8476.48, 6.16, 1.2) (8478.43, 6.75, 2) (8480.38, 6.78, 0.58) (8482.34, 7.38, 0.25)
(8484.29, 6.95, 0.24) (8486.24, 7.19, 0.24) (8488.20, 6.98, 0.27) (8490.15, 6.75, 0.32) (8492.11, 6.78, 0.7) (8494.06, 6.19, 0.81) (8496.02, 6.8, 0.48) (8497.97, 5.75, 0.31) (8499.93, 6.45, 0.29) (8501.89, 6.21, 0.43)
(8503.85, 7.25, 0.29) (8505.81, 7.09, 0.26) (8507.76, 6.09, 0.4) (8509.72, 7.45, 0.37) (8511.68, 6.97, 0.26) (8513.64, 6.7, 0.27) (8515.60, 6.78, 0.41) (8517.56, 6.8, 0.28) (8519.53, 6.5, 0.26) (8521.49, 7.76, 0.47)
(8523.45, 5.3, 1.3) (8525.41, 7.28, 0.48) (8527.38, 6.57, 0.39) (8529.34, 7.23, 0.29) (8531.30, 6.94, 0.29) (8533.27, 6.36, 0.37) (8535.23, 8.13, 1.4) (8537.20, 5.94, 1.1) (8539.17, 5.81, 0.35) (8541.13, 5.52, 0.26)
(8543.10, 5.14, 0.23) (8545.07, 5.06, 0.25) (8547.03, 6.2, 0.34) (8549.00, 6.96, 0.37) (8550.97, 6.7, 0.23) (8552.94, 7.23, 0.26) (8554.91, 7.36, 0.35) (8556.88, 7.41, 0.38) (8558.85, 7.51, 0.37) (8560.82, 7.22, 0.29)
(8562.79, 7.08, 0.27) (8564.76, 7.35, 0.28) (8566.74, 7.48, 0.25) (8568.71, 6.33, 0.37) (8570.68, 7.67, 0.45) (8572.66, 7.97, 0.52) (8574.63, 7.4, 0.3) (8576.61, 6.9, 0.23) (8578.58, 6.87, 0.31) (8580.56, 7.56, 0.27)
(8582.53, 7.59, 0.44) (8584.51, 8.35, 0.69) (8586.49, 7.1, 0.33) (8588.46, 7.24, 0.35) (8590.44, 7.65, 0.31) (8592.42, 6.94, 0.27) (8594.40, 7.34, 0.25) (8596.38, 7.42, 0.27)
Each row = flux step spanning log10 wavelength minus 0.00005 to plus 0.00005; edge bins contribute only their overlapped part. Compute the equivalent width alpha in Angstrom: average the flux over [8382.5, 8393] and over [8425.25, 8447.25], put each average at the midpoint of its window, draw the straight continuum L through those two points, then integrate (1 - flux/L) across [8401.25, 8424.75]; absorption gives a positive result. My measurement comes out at 1.0 Angstrom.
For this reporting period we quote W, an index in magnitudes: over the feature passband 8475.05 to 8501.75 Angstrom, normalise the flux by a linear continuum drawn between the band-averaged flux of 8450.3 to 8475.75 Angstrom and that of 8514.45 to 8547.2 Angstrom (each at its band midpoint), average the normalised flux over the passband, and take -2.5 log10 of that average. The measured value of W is 0.06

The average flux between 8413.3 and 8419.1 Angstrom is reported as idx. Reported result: 7.54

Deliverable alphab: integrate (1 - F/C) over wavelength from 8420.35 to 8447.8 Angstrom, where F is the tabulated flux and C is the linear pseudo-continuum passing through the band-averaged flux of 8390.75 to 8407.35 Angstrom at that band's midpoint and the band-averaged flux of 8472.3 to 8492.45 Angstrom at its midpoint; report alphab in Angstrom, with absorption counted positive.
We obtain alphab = 1.94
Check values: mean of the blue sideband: 7.56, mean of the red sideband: 6.99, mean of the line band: 6.8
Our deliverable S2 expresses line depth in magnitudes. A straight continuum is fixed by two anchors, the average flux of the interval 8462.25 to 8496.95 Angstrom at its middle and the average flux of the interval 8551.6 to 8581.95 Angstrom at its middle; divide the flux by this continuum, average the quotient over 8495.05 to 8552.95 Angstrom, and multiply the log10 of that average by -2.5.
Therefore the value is 0.09 mag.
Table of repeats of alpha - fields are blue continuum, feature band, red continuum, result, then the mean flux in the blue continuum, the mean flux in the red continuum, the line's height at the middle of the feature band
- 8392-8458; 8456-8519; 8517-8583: 0.9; 7.24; 6.85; 7.04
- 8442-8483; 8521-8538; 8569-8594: 1.2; 7.3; 7.4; 7.36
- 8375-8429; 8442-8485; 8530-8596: -1.1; 7.19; 6.98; 7.11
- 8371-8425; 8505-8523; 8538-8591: 0.5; 7.23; 6.98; 7.06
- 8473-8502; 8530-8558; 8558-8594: 2.5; 6.76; 7.34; 7.13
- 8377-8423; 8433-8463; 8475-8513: -1.7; 7.25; 6.75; 7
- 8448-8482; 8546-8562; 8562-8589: 0.6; 7.33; 7.35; 7.35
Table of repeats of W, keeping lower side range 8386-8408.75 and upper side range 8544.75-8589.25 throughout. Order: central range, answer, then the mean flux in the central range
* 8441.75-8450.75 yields 0.033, 7.17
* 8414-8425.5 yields 0.165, 6.39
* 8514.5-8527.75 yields 0.085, 6.72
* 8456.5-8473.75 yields 0.000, 7.36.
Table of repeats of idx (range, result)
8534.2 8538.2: 7.02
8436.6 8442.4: 7.36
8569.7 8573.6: 7.81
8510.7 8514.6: 6.84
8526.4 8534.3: 6.79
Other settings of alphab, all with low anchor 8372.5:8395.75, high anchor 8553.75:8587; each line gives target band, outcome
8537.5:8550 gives 2.7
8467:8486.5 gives 0.8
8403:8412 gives 0.0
